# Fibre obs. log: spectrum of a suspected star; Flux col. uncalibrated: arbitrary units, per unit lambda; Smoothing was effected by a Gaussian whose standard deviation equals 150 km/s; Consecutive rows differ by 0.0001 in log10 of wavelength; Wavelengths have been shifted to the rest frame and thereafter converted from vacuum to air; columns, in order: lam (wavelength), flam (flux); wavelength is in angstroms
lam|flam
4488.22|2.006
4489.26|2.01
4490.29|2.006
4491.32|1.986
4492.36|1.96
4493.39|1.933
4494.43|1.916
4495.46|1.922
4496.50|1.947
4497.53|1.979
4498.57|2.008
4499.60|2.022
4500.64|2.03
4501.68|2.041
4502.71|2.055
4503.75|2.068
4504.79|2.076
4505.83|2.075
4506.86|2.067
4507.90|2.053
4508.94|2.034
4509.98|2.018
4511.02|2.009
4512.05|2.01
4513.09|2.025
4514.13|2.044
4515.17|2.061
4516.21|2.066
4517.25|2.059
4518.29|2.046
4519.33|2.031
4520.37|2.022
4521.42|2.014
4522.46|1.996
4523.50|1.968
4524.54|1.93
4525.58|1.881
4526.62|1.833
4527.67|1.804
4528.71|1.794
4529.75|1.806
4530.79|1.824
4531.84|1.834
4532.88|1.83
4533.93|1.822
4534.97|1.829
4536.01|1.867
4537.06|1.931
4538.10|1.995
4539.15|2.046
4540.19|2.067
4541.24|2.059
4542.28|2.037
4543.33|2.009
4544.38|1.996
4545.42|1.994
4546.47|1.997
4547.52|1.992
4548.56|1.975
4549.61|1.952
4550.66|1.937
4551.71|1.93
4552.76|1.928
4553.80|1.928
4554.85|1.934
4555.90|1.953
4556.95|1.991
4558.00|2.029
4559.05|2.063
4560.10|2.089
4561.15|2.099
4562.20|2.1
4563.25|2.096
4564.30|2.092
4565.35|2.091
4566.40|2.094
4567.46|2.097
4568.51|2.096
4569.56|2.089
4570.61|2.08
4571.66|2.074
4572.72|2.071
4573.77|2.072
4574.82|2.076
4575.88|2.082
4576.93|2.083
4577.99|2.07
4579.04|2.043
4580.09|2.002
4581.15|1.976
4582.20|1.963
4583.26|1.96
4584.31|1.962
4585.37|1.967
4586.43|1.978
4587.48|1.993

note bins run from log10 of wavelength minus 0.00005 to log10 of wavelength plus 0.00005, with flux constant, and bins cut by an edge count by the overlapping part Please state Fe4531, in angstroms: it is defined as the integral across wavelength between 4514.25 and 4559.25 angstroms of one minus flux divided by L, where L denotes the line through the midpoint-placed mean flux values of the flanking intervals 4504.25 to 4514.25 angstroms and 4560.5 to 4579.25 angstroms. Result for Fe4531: 2.3 angstroms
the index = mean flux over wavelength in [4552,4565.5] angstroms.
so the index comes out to 2.03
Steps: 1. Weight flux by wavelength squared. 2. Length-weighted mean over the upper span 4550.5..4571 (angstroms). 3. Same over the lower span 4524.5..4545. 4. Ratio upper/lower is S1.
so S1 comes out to 1.08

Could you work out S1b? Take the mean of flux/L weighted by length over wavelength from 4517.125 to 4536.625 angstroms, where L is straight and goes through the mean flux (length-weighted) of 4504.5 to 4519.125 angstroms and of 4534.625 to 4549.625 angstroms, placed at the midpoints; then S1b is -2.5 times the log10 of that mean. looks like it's 0.064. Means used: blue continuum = 2.05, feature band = 1.9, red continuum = 1.99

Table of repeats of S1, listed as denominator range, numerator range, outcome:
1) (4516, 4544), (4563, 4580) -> 1.09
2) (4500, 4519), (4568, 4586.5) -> 1.03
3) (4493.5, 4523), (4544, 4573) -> 1.02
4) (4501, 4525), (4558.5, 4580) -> 1.05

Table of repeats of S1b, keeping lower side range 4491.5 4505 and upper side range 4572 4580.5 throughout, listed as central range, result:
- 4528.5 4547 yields 0.053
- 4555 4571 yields -0.008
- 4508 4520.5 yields -0.015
